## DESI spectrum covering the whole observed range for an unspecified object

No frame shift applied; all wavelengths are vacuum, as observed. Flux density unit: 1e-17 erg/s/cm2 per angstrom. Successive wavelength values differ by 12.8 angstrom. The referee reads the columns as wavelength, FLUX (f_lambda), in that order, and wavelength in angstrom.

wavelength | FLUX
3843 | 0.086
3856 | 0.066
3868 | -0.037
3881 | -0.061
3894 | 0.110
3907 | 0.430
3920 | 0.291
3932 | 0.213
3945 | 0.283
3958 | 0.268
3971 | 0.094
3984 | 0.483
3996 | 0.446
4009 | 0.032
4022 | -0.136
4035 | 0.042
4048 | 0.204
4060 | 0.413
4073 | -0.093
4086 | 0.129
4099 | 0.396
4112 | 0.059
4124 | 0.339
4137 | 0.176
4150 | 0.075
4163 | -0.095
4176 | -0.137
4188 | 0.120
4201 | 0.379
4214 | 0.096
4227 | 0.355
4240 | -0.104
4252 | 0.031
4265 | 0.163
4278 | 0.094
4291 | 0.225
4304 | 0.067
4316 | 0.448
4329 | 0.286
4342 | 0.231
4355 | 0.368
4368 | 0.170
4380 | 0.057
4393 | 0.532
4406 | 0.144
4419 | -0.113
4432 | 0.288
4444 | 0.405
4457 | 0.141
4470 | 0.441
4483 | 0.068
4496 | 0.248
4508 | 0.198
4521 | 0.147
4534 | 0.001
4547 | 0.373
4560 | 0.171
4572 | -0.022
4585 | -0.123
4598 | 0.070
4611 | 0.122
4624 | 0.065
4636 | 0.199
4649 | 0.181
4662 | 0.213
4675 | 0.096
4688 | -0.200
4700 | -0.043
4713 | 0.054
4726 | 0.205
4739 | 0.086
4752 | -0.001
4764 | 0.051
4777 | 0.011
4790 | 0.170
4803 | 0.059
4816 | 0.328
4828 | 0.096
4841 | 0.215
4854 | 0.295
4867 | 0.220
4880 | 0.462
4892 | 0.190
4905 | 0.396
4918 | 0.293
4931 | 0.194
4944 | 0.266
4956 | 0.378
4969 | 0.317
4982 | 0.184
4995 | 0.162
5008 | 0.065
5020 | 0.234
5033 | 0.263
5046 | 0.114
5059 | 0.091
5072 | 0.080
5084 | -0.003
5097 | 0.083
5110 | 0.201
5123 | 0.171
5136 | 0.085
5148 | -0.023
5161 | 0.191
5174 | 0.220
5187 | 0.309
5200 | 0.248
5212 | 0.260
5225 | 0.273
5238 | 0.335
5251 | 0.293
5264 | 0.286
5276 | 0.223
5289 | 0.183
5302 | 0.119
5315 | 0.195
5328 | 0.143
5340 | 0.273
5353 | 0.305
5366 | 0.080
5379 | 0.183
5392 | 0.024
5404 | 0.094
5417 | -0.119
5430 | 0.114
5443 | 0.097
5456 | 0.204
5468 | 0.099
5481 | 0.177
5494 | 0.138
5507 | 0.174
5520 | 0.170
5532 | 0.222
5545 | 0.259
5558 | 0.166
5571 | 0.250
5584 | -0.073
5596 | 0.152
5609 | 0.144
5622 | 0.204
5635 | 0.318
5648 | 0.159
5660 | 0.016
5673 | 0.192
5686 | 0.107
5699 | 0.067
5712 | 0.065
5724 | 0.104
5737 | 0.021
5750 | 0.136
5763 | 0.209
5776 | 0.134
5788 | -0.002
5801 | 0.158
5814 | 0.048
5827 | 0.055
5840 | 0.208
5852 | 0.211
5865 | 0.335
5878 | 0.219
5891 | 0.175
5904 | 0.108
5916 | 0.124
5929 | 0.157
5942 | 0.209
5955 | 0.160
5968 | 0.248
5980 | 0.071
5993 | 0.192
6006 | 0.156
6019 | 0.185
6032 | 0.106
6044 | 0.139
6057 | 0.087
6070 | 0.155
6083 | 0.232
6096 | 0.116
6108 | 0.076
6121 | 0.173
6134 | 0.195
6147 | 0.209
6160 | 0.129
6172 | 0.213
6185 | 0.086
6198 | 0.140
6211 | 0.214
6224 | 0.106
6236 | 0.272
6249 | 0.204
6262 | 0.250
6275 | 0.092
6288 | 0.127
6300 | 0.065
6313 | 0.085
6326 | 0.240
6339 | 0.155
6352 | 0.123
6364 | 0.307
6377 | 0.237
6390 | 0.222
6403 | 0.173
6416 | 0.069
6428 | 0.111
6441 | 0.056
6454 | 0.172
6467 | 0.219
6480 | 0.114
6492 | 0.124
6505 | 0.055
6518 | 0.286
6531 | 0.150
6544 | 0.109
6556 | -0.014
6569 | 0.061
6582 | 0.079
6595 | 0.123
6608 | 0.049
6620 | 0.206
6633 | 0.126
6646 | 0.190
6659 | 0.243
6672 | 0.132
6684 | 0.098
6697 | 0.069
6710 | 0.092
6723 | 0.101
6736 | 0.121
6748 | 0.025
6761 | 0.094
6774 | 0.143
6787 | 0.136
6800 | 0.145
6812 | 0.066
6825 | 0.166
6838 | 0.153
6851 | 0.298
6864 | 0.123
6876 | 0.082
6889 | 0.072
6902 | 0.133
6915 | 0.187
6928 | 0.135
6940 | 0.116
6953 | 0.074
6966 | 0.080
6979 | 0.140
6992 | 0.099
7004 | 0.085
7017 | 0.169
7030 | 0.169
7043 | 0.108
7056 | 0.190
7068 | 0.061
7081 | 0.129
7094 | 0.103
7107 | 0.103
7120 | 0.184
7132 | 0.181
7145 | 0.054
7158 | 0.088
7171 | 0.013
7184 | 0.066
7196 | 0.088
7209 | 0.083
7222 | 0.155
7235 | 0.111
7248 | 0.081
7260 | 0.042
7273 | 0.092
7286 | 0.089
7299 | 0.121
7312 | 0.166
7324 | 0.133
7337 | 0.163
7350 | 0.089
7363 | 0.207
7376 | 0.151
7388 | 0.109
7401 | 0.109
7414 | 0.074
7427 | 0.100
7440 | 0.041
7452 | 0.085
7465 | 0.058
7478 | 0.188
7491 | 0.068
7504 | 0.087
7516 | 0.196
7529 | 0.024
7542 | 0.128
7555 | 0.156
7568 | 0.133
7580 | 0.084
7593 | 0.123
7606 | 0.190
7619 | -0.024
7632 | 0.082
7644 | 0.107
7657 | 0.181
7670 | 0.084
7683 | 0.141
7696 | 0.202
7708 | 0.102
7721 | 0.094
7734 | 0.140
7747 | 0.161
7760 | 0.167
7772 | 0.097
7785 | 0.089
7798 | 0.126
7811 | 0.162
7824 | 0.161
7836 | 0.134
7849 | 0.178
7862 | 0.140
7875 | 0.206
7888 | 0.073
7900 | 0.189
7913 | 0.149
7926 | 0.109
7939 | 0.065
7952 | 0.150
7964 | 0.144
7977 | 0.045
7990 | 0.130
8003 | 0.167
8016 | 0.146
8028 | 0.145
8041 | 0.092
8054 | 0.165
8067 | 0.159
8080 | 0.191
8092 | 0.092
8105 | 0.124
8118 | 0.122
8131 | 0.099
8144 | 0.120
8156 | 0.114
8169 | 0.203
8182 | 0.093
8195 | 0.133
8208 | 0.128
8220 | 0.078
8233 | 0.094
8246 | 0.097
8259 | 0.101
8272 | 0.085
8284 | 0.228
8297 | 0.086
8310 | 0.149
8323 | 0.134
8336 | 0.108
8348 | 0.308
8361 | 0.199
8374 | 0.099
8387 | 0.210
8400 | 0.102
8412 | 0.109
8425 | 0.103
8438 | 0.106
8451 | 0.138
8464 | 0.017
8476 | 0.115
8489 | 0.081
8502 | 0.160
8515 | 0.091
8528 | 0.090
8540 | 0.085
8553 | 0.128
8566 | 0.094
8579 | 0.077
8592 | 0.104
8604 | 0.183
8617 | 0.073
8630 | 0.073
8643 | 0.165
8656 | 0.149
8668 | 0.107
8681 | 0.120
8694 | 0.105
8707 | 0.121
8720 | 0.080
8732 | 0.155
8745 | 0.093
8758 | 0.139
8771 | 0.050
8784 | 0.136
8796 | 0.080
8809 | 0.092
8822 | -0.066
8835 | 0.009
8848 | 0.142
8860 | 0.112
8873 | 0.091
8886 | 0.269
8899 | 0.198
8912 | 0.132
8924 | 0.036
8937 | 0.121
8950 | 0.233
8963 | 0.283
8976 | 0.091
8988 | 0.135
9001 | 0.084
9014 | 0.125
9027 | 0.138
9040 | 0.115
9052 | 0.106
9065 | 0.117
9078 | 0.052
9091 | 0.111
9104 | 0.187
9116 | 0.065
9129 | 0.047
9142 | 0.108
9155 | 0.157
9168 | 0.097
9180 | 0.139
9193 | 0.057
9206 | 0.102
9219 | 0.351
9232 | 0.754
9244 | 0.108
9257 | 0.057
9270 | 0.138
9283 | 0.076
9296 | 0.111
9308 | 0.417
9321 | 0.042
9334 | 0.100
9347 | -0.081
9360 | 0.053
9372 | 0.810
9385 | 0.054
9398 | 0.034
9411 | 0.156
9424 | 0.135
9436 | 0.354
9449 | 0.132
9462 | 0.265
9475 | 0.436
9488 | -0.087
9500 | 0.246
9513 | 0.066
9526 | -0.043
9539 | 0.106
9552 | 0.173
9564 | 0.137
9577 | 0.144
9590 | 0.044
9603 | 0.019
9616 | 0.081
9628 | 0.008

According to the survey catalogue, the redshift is 1.47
